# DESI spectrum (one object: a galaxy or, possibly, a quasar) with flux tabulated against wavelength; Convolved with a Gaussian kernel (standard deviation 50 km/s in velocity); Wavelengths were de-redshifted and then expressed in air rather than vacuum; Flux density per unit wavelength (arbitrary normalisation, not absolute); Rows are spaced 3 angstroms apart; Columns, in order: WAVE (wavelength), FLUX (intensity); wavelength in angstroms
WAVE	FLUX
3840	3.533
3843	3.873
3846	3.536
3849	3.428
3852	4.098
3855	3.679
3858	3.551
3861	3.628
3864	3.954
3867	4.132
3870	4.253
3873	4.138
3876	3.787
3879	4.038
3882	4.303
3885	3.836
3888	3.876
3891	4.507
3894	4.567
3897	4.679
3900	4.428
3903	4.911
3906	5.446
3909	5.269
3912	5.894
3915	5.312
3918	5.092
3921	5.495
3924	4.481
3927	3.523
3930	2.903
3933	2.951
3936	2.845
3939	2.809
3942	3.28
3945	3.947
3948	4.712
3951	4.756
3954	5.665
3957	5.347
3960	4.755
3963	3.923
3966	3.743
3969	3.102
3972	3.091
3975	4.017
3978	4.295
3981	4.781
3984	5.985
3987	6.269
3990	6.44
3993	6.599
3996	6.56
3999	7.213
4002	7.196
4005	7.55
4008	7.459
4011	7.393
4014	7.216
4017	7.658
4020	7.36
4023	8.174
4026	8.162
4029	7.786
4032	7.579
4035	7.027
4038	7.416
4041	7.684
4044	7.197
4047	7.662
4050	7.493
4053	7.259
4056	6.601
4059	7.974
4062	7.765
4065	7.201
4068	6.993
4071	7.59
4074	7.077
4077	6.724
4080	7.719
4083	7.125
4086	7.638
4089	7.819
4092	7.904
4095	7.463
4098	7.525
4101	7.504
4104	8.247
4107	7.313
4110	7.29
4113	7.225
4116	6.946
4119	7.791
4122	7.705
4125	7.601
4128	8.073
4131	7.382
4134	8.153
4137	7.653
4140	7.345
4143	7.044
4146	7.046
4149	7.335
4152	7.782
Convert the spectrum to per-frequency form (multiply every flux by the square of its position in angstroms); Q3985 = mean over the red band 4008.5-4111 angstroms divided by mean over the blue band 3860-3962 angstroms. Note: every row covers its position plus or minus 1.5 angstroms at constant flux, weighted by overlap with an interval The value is 1.86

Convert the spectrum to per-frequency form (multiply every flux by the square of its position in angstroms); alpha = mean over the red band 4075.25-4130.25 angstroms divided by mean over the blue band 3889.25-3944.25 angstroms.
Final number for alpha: 1.9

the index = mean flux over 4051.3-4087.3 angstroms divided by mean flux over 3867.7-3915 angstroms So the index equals 1.61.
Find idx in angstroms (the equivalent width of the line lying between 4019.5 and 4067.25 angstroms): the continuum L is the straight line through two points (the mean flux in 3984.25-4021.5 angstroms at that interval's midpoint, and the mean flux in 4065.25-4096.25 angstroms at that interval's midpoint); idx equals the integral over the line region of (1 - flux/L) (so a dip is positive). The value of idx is -1.9 angstroms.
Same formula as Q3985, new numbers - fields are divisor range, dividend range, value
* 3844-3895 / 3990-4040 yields 2.01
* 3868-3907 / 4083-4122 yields 1.93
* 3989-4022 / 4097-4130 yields 1.11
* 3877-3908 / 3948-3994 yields 1.13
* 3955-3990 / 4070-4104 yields 1.73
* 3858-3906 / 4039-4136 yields 1.97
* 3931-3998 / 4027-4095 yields 1.71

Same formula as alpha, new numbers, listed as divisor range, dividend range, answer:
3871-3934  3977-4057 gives 1.68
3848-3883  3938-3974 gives 1.10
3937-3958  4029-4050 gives 1.81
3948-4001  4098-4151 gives 1.58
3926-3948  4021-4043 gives 2.45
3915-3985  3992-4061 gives 1.85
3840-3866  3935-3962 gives 1.20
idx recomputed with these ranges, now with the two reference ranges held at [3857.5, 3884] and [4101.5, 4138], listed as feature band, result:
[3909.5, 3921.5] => -2.0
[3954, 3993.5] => 5.2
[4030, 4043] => -2.1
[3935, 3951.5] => 4.5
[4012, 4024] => -2.8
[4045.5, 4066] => -2.3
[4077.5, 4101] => -1.3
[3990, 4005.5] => -2.9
